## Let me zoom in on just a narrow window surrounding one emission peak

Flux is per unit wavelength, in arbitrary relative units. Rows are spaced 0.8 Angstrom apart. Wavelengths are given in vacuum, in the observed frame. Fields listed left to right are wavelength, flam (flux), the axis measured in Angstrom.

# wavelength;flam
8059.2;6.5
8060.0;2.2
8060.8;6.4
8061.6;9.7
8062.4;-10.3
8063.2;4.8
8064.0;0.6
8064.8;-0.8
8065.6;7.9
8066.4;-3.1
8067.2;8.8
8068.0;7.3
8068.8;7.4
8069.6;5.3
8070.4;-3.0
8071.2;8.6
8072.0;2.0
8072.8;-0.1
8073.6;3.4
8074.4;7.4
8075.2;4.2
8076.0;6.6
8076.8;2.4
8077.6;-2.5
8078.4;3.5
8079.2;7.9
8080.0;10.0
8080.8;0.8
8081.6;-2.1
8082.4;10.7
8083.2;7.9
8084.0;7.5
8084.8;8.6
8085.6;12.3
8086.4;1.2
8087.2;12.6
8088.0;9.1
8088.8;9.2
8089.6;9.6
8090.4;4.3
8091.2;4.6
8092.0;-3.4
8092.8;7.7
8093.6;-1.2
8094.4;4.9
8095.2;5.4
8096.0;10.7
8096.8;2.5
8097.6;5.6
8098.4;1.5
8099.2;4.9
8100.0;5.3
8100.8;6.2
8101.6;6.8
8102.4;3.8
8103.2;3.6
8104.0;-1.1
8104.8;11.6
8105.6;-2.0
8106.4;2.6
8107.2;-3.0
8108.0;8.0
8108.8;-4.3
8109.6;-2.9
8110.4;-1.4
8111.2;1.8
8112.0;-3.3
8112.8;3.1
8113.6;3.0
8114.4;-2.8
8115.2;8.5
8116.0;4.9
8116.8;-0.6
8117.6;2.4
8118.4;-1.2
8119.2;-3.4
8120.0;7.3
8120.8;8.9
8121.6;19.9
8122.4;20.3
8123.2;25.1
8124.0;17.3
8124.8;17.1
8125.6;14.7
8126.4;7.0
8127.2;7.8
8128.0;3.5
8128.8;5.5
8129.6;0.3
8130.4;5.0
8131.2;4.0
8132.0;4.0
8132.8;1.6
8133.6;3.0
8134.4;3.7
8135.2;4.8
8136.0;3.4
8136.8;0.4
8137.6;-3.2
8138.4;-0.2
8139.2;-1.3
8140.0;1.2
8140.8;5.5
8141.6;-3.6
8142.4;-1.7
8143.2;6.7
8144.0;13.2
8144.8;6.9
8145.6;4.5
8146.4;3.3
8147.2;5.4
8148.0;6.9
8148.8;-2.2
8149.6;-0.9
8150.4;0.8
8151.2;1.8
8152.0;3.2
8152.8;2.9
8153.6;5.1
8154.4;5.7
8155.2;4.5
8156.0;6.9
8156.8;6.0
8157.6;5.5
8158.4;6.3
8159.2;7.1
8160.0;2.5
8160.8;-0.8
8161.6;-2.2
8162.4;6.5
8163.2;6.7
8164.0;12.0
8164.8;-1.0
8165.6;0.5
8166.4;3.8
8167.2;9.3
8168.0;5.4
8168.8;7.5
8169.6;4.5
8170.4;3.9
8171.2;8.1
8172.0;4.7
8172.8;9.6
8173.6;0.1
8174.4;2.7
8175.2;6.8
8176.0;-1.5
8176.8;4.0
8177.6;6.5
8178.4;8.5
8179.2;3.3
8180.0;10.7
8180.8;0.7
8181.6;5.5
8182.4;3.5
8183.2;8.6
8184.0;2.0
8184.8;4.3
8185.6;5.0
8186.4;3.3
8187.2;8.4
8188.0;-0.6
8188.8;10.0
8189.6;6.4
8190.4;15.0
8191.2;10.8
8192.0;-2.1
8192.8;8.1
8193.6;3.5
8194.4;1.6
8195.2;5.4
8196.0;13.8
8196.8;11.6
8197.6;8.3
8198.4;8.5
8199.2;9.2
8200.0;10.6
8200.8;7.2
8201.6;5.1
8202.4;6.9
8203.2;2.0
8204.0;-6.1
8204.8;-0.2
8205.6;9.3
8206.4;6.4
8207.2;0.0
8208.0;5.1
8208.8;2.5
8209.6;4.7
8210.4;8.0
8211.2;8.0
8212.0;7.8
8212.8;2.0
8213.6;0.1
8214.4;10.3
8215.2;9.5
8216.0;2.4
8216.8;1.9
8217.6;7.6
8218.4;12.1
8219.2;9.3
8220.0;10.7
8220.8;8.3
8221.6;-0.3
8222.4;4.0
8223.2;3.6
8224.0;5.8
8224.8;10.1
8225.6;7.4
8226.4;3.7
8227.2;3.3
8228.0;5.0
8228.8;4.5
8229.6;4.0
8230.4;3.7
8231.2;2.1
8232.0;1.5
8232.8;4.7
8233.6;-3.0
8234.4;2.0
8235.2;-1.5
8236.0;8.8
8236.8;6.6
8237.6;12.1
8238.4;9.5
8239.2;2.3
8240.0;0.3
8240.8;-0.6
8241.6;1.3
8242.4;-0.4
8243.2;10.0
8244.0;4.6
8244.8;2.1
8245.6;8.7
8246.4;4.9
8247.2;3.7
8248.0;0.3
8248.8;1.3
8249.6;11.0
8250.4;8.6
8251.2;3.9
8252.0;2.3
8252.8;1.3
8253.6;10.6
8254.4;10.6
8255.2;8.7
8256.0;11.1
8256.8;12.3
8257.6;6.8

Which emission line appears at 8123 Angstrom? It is Hgamma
